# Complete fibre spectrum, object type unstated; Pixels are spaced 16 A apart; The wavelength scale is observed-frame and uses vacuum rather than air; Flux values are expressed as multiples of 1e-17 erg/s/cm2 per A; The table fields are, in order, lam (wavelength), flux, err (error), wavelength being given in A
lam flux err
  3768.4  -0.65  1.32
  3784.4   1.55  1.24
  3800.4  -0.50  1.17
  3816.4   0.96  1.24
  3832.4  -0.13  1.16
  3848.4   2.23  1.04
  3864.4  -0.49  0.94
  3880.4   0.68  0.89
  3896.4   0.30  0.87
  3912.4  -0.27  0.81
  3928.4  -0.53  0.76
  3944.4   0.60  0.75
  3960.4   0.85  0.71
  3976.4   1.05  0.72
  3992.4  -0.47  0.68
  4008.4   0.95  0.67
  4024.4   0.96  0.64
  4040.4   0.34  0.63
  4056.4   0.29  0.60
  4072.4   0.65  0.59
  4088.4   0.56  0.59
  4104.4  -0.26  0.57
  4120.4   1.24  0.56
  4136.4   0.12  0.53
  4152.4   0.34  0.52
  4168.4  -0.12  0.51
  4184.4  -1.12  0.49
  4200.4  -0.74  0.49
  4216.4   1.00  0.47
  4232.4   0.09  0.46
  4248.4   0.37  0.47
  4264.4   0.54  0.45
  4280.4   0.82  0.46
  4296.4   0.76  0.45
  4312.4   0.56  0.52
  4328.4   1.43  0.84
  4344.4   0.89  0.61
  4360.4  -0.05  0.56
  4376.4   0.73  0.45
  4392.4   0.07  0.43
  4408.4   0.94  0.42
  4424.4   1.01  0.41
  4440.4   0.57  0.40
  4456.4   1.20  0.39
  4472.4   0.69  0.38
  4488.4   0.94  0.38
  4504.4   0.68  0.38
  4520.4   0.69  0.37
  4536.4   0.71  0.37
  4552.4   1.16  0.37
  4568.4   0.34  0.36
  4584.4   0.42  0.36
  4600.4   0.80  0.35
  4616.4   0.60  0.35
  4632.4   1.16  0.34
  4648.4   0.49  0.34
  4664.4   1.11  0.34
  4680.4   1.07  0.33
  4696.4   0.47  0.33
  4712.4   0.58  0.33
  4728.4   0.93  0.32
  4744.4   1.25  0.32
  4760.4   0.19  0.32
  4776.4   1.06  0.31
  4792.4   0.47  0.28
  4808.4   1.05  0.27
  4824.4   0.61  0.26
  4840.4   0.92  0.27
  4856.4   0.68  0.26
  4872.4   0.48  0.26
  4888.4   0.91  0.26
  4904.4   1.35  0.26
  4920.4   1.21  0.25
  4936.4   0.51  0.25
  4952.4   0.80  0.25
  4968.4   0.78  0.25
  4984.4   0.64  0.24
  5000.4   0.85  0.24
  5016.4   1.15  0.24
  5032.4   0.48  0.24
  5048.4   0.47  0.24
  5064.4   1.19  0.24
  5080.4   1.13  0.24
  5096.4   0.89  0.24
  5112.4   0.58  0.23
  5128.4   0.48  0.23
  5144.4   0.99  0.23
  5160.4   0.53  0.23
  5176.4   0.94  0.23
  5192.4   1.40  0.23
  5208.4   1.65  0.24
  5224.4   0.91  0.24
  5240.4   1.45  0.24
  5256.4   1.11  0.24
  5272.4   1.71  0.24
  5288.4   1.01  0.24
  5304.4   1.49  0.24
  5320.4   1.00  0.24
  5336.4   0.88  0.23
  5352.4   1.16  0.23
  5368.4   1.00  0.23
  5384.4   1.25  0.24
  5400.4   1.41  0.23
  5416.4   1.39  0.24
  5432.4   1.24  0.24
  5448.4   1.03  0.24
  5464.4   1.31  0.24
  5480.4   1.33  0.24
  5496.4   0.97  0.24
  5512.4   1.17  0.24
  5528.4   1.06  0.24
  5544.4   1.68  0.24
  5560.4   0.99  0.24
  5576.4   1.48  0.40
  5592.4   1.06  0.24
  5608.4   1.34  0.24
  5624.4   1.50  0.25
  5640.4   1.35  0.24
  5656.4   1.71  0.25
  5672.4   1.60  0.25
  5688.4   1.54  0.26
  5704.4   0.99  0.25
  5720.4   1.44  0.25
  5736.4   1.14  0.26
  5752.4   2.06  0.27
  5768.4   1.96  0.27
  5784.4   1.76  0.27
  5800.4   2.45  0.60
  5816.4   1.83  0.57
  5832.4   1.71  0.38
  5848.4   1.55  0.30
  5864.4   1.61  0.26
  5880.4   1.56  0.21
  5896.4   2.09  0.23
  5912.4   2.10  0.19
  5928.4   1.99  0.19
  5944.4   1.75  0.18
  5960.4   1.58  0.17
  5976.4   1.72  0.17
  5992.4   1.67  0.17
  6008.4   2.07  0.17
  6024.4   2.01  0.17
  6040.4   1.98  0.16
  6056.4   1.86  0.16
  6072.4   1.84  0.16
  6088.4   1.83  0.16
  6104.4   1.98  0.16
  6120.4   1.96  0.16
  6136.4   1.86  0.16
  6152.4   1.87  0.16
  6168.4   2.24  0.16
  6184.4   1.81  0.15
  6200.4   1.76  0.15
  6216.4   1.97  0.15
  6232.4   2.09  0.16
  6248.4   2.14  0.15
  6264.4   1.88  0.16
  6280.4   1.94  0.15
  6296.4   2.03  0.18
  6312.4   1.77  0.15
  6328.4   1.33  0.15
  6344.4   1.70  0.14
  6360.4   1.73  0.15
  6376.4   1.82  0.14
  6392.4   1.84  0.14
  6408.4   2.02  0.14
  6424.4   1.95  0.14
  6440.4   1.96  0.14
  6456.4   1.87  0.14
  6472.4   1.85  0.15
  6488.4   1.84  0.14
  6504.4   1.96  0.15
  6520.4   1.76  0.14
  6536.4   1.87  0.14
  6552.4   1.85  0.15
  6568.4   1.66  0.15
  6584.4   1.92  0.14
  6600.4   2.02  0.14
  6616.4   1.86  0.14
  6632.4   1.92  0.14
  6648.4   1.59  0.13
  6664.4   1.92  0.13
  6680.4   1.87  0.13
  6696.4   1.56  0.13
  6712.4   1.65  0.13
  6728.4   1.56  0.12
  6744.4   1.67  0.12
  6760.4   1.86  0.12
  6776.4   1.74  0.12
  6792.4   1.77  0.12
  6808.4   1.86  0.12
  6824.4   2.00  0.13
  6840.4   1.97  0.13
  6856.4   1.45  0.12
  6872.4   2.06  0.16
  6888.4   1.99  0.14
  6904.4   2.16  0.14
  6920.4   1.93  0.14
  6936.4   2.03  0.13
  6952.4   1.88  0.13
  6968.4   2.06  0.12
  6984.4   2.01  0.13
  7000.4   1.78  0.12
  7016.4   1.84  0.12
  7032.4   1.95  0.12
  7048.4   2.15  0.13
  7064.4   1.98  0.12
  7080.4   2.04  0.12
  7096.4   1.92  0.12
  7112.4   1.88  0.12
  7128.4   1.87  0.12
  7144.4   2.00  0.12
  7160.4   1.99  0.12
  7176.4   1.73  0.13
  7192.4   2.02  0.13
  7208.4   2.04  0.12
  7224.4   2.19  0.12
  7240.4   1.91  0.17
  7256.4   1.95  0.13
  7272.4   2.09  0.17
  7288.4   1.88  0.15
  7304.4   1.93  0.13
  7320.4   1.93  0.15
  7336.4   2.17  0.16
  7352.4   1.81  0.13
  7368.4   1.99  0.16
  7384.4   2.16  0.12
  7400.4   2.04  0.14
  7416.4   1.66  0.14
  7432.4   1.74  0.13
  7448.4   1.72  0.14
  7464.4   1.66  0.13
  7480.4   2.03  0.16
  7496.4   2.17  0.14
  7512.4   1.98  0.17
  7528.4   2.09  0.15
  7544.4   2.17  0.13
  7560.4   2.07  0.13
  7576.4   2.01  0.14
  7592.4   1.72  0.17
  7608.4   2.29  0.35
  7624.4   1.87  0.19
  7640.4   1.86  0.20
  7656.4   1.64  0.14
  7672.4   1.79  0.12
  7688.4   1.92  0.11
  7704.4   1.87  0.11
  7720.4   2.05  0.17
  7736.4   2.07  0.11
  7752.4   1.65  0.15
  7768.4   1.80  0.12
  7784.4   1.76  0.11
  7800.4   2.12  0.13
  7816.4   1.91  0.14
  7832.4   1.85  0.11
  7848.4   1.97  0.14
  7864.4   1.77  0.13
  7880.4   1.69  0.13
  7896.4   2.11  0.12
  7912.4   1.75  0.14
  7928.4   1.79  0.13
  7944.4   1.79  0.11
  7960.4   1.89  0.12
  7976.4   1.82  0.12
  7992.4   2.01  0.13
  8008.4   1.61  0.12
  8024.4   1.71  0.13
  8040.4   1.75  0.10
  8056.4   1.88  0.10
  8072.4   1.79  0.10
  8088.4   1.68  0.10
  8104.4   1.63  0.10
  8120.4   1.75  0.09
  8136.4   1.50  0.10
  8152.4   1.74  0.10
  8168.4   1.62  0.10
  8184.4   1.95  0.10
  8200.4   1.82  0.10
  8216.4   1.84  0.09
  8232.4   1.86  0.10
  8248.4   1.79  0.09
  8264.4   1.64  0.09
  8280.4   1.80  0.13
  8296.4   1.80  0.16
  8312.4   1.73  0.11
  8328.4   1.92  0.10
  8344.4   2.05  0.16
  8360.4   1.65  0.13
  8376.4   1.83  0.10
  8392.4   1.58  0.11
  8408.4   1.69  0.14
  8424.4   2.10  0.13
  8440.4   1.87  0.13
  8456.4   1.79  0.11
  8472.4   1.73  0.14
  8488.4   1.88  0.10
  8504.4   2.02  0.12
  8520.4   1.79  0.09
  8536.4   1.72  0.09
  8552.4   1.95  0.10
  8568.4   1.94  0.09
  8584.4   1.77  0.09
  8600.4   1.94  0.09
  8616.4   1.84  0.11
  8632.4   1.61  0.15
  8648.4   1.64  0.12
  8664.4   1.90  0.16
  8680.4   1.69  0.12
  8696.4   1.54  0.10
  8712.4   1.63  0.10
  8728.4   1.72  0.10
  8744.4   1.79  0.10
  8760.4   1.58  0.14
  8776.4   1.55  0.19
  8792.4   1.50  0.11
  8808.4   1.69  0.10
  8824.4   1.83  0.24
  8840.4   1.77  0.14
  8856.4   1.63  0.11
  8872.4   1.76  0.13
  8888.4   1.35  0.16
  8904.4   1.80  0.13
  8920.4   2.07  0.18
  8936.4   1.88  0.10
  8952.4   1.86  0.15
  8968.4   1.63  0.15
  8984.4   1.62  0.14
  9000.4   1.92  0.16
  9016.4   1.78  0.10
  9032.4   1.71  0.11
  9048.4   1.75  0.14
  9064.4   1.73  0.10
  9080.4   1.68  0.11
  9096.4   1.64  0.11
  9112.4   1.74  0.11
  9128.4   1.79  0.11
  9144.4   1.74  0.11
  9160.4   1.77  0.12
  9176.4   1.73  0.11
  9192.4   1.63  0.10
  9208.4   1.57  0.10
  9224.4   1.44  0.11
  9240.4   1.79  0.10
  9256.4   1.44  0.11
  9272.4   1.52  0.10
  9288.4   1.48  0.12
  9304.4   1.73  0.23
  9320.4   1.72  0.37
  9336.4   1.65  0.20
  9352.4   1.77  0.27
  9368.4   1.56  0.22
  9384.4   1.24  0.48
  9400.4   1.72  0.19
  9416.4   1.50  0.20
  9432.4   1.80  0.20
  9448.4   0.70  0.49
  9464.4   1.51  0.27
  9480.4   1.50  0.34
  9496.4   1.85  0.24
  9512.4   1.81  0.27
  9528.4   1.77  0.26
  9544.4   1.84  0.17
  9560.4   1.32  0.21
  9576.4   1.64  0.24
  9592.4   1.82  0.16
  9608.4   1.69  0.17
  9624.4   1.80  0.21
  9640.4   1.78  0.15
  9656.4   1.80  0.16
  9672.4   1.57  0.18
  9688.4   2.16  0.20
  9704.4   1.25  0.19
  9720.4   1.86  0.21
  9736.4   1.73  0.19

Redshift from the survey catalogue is 0.30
